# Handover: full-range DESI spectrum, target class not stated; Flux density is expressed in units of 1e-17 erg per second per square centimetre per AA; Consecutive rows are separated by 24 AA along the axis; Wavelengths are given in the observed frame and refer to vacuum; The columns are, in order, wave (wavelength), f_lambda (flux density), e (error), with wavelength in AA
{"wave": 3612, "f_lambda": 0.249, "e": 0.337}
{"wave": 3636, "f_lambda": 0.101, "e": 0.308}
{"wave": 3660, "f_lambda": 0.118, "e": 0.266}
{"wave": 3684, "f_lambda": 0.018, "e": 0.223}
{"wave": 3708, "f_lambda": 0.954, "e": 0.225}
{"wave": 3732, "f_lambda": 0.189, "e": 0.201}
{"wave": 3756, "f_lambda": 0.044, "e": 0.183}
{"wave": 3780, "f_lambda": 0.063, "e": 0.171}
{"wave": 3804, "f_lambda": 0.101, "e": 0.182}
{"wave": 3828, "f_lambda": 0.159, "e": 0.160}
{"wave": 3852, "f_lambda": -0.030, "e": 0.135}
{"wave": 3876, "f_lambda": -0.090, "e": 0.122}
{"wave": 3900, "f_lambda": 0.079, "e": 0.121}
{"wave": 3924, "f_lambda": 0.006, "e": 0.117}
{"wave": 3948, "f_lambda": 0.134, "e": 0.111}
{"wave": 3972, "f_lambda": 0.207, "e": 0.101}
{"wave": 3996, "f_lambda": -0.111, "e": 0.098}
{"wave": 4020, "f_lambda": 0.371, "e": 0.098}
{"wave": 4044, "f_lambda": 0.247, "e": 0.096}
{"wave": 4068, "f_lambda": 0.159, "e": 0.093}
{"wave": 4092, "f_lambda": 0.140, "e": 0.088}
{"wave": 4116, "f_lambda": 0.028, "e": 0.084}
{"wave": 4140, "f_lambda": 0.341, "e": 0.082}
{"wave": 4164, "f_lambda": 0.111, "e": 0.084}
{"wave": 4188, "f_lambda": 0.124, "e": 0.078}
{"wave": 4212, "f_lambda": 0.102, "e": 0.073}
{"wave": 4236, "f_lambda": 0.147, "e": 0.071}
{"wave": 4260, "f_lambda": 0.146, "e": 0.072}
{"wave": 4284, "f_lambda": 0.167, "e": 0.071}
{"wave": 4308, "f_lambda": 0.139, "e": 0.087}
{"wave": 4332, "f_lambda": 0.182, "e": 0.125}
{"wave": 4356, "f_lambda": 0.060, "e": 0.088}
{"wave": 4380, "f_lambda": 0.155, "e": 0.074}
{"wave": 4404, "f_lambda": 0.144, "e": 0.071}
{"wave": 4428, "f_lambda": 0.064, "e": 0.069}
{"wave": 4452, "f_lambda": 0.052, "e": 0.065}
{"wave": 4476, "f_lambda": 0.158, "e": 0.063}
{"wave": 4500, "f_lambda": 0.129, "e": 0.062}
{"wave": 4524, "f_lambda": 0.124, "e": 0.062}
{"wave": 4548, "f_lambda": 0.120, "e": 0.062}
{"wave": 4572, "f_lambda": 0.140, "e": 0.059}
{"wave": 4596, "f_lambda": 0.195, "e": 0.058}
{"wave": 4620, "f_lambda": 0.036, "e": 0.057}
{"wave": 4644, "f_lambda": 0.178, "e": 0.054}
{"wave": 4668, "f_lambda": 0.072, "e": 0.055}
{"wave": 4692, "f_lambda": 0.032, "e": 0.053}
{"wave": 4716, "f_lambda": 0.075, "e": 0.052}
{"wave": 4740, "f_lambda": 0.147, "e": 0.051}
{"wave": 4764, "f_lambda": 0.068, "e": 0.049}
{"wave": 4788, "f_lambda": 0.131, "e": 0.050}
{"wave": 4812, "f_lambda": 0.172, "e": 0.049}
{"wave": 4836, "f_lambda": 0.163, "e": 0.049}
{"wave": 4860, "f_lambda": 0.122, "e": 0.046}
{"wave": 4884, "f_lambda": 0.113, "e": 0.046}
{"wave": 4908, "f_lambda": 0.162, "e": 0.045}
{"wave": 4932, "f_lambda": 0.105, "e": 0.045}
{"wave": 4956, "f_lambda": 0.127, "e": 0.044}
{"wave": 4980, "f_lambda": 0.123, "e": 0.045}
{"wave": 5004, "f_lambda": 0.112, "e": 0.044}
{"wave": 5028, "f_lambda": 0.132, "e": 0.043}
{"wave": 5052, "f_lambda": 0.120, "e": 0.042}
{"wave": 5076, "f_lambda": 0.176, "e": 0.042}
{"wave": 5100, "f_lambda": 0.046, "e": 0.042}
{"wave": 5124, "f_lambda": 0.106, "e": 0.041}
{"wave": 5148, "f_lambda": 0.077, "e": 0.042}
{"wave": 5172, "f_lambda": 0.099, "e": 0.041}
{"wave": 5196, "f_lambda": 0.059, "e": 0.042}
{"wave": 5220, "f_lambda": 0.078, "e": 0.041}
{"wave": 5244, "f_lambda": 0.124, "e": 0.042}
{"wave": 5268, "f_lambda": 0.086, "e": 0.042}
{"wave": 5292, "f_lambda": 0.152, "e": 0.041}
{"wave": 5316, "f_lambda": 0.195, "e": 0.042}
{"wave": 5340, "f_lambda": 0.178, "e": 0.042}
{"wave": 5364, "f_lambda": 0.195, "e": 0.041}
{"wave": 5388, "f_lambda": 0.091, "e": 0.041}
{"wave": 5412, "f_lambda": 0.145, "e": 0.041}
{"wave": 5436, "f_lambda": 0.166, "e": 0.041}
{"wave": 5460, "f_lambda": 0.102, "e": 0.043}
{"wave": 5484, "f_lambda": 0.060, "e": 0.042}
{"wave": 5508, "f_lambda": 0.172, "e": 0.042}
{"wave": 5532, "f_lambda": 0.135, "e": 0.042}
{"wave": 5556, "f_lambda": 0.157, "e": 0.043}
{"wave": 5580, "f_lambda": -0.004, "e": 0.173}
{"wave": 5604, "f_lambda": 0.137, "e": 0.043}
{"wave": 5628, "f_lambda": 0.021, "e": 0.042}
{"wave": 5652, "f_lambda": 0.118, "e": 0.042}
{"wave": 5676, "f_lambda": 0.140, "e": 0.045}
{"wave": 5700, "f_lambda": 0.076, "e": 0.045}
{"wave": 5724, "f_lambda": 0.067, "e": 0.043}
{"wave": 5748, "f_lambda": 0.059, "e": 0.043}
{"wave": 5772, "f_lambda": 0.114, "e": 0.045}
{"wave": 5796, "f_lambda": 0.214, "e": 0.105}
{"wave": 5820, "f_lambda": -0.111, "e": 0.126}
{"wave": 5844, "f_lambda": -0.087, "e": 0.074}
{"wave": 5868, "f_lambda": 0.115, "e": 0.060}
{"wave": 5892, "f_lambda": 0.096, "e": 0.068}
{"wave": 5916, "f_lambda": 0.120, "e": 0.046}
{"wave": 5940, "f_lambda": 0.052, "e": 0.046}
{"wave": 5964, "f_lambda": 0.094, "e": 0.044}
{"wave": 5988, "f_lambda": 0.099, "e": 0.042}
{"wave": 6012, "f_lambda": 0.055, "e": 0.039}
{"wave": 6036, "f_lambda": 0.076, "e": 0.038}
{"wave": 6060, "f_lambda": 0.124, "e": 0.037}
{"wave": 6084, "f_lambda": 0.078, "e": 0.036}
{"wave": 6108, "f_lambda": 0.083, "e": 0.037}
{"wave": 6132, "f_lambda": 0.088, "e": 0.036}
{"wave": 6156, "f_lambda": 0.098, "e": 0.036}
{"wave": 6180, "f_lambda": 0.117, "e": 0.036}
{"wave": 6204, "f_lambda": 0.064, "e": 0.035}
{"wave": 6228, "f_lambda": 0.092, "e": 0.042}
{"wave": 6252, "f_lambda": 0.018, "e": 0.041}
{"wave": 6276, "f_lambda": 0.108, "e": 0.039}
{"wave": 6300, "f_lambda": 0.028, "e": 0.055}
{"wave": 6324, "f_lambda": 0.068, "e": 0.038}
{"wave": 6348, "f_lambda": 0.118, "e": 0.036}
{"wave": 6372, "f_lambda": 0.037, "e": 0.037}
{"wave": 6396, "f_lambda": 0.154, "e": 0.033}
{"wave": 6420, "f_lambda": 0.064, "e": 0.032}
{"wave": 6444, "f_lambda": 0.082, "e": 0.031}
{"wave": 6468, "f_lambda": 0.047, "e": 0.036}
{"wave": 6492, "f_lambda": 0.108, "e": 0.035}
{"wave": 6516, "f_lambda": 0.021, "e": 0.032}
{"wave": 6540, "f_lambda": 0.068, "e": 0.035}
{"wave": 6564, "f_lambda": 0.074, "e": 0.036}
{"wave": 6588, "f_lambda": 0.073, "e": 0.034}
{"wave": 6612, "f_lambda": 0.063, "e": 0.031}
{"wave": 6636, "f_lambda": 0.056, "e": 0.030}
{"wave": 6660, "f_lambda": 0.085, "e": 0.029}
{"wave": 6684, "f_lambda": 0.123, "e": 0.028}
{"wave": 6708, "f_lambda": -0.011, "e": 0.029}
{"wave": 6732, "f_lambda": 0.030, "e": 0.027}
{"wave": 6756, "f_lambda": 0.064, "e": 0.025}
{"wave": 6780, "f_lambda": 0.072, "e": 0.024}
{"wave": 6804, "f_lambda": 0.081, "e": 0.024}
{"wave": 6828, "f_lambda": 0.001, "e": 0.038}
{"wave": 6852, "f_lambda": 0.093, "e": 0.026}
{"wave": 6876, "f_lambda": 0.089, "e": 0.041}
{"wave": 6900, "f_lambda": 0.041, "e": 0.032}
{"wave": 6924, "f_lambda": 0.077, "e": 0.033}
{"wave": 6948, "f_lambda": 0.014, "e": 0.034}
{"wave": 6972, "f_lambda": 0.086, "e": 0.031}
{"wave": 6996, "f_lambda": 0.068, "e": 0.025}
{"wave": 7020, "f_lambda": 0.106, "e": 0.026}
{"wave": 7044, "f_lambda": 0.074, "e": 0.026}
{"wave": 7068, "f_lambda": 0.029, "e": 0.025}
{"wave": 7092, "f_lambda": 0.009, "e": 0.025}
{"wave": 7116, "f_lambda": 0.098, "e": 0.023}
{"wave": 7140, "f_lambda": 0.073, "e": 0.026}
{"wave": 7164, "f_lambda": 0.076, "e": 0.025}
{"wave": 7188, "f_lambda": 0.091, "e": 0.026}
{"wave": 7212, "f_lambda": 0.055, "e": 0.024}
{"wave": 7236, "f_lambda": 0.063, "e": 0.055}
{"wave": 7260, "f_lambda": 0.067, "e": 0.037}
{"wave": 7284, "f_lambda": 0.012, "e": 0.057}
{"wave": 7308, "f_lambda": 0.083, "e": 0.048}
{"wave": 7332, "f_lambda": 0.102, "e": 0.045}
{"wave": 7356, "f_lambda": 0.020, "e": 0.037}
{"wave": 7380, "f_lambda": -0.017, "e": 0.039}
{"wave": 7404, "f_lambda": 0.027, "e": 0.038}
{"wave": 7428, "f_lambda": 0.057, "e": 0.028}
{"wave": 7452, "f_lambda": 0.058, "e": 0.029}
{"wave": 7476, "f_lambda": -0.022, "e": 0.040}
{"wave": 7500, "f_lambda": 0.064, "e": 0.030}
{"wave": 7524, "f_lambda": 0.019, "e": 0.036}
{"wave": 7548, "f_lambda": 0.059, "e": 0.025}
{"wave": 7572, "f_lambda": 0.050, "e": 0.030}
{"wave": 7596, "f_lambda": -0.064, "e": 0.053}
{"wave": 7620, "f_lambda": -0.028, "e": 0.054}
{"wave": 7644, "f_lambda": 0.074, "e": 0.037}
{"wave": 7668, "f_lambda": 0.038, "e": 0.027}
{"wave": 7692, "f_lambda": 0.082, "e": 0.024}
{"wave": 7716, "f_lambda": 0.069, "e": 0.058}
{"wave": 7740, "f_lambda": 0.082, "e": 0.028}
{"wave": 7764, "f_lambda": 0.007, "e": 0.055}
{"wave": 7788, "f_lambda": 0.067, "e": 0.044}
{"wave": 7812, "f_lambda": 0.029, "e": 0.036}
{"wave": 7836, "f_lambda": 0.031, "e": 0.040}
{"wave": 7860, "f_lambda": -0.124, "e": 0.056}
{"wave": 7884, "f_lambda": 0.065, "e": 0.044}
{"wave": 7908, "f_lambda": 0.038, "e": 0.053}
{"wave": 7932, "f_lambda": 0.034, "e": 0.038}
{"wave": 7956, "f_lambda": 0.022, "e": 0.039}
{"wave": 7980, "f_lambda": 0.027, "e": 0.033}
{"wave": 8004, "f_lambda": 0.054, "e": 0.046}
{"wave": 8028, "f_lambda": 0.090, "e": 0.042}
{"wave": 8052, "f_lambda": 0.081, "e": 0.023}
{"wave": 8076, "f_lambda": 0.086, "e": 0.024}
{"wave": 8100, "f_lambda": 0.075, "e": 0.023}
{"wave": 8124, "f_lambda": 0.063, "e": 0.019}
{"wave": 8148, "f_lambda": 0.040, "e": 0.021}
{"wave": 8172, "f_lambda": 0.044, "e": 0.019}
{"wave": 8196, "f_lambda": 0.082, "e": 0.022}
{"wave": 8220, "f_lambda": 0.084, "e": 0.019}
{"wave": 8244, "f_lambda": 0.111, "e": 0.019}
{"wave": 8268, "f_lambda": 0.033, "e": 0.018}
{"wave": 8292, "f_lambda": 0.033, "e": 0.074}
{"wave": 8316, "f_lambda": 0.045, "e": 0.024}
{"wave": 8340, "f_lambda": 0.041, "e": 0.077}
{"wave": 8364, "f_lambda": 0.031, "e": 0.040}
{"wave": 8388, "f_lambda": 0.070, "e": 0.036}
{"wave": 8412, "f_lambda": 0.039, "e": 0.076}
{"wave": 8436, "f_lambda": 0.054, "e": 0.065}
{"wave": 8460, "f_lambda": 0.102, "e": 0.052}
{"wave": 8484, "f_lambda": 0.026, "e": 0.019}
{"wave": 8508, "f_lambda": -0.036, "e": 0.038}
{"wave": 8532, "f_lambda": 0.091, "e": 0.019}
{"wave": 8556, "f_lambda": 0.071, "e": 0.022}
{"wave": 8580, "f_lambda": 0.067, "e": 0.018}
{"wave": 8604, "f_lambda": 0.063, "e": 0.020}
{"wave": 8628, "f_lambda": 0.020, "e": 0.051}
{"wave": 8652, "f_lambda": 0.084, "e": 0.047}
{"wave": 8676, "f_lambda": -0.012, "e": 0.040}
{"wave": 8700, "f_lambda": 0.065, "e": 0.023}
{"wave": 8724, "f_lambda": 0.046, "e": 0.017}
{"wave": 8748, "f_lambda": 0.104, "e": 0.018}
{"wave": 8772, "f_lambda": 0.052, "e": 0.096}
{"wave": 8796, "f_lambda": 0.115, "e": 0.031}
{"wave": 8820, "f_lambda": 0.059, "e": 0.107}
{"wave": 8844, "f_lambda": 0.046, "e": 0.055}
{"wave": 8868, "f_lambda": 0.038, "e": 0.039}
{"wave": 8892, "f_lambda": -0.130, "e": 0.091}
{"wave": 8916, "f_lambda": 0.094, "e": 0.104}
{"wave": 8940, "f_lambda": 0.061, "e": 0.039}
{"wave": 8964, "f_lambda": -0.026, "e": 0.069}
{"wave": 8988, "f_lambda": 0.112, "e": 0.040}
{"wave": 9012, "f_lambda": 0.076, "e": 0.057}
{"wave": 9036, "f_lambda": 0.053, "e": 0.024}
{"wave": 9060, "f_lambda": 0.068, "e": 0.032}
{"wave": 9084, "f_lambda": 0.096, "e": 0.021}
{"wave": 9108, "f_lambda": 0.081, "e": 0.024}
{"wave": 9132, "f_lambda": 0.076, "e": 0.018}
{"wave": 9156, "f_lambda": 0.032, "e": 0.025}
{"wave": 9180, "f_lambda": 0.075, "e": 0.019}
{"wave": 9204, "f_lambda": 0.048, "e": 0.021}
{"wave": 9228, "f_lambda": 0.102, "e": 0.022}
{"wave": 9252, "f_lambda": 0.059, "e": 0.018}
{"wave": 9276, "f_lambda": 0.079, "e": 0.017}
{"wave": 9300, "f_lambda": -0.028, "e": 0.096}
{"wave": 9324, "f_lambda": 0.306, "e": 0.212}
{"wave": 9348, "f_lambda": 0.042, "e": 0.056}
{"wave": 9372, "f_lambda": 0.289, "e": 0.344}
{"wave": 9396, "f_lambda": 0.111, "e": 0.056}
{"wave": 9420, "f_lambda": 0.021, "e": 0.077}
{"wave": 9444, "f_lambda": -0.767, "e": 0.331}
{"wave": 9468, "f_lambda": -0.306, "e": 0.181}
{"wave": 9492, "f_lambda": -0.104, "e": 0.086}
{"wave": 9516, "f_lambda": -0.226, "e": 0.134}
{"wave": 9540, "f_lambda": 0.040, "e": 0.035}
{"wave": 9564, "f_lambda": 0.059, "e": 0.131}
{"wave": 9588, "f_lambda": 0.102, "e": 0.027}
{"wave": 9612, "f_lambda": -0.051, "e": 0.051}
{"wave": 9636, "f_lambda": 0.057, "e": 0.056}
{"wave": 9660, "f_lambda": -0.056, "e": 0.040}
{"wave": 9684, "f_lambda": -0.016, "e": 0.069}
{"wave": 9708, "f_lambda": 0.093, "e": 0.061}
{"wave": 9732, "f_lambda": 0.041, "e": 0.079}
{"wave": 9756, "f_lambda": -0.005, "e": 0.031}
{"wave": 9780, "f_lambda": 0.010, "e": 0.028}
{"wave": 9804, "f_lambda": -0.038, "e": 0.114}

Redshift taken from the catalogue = 1.487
